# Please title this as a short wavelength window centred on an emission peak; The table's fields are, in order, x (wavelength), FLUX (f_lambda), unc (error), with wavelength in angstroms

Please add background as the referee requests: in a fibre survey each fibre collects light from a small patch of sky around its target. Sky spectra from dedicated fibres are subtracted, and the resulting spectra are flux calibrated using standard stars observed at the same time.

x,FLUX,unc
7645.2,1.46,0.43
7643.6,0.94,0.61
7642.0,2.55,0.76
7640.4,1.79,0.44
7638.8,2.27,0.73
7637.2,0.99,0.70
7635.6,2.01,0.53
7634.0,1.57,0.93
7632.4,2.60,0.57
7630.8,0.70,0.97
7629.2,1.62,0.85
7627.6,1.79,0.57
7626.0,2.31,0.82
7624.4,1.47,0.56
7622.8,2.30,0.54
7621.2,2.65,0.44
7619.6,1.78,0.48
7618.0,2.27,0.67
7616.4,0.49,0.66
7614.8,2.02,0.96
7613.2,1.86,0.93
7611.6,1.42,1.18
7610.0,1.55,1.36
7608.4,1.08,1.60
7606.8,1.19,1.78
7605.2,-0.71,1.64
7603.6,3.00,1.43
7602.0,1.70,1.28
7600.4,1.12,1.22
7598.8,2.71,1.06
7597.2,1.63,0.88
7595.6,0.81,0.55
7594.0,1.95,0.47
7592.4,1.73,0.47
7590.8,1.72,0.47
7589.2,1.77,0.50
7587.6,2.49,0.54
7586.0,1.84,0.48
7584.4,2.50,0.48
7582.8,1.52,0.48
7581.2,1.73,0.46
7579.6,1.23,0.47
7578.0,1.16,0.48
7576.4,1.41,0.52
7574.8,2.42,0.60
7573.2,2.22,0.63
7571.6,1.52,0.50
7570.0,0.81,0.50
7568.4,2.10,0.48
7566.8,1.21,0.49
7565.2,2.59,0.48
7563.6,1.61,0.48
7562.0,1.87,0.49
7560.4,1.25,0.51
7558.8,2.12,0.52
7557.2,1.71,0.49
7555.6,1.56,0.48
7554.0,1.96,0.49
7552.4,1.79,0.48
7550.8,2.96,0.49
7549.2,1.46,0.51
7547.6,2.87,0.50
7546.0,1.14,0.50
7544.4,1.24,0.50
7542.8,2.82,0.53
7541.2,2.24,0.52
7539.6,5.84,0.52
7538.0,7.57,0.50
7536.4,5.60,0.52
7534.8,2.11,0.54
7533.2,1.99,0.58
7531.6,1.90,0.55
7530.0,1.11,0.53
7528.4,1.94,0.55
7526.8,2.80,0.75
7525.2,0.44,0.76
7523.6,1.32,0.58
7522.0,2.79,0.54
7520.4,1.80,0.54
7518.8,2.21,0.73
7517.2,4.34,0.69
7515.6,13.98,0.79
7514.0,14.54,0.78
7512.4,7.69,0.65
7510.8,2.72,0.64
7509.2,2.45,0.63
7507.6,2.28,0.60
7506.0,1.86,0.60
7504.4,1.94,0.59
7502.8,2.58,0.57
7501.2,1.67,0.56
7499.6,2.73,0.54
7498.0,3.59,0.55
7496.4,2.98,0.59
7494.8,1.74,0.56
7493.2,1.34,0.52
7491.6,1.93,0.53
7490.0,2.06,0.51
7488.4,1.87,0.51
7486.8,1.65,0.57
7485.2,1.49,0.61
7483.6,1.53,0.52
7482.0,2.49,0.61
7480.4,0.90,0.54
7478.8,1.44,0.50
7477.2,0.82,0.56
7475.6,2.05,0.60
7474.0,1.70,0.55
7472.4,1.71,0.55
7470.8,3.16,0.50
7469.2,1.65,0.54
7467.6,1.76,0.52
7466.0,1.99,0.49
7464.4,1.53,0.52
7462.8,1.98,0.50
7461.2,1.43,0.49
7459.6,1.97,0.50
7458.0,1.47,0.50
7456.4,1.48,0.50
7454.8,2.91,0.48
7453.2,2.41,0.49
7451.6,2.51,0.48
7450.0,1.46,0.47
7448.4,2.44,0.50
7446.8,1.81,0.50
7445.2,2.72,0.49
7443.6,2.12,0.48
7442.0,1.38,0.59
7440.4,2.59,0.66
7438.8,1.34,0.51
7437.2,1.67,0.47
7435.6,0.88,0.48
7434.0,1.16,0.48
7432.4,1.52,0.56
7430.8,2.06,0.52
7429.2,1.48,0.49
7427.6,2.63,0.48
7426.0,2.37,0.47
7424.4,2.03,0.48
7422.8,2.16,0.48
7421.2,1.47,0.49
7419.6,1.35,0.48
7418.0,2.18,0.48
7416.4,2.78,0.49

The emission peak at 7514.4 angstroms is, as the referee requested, H-alpha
